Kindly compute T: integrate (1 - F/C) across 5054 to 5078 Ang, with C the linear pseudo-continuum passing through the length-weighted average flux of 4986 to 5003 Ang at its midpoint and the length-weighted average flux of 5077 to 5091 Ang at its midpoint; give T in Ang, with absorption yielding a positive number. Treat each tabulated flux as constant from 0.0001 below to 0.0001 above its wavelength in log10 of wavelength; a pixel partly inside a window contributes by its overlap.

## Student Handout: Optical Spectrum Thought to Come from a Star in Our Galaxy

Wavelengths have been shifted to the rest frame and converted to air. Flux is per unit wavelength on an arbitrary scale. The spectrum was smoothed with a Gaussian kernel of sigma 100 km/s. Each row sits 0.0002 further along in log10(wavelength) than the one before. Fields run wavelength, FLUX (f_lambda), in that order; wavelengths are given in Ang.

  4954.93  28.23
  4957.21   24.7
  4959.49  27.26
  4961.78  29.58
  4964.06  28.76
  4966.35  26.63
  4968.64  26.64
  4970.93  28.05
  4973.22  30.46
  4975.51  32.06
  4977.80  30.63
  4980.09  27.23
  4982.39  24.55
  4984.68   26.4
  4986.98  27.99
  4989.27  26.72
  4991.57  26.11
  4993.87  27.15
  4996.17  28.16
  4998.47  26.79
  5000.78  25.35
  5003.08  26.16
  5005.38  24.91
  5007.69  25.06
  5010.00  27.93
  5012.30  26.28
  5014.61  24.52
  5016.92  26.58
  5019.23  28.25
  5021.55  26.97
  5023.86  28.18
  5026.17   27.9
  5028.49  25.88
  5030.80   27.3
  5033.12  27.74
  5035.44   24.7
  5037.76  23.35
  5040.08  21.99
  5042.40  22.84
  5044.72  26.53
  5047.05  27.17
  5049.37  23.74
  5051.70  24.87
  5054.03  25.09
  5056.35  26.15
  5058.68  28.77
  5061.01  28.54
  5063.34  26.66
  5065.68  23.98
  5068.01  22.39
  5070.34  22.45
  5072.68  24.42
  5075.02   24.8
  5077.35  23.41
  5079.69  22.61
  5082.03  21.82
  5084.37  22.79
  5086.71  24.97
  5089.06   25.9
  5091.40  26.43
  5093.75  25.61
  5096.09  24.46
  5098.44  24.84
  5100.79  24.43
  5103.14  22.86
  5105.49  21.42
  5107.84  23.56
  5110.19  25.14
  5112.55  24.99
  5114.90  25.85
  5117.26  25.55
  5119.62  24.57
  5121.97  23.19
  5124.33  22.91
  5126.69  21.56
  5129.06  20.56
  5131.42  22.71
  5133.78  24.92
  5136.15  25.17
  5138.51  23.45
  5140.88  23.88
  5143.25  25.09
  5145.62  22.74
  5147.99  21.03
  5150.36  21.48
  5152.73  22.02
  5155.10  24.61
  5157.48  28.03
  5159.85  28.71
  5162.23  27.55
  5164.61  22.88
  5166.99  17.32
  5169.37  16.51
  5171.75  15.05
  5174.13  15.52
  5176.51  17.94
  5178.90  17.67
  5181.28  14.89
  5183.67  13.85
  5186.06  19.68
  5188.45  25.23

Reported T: -0.80 Ang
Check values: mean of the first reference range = 26.8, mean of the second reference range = 23.7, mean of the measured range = 25.2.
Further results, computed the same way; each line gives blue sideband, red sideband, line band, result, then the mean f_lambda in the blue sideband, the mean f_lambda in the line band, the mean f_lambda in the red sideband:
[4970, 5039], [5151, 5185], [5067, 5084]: 0.6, 27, 23.1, 20.2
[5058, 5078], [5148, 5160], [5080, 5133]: 1.7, 25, 23.9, 24.3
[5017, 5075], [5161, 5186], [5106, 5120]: -2.1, 25.7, 24.8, 18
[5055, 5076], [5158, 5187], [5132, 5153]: -2.4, 25.4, 23.3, 19.2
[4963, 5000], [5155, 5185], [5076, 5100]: -1.1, 27.7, 24.3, 19.9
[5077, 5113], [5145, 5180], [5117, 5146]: -1.3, 24.1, 23.5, 21.3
